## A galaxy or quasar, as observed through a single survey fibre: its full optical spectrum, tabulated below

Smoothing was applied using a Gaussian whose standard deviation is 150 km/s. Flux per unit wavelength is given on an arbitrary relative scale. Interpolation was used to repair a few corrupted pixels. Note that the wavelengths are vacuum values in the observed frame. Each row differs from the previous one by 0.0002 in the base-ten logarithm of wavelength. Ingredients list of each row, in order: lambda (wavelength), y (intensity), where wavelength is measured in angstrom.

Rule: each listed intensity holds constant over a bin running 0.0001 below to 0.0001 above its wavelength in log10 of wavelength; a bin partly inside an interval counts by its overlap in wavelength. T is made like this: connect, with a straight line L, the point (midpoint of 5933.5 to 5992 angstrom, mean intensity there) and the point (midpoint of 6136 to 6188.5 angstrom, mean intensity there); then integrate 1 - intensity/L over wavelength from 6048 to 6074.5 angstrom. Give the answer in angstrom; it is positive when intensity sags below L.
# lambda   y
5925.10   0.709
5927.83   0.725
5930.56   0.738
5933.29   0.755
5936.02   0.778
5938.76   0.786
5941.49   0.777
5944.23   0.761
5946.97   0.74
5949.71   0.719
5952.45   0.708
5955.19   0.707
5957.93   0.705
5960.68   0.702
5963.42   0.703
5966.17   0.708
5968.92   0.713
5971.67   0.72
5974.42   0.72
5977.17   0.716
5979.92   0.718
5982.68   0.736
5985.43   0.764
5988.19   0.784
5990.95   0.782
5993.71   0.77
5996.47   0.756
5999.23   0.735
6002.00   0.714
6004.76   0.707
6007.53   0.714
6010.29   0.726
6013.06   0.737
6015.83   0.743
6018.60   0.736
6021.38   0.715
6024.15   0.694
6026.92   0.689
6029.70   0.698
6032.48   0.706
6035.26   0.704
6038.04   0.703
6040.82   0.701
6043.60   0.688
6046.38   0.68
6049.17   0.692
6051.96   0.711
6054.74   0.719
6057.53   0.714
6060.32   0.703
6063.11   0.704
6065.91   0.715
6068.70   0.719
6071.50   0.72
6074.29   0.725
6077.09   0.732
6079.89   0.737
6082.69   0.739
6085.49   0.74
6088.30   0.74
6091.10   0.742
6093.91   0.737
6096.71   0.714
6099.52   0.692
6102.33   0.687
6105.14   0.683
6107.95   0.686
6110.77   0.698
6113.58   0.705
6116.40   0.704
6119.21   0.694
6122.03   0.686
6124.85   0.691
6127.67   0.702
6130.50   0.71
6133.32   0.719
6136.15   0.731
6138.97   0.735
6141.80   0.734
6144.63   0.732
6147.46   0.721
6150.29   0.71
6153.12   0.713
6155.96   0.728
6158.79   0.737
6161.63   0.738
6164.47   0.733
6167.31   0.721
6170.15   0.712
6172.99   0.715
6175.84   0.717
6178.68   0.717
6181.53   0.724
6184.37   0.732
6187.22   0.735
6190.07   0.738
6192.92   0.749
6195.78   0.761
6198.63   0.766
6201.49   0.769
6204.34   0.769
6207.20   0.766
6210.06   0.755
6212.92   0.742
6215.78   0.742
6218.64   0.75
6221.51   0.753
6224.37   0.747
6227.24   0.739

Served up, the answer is 0.7 angstrom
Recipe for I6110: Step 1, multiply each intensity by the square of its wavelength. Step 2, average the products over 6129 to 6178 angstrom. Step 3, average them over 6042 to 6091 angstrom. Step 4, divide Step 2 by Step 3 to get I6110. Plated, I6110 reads 1.0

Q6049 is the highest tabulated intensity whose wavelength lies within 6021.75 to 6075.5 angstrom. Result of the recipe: 0.725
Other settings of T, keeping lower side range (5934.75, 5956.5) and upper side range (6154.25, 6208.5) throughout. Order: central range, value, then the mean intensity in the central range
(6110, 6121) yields 0.6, 0.7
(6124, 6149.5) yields 0.7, 0.72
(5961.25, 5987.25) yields 0.8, 0.723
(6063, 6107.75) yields 1.3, 0.72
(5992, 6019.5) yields 0.4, 0.734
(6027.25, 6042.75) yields 0.9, 0.701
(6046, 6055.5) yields 0.5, 0.701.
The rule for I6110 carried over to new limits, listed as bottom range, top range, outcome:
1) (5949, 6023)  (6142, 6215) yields 1.08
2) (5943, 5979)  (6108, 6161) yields 1.05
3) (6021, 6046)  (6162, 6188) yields 1.08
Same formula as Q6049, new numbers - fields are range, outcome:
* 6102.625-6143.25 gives 0.735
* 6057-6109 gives 0.742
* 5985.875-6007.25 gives 0.784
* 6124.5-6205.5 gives 0.769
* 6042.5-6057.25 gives 0.719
